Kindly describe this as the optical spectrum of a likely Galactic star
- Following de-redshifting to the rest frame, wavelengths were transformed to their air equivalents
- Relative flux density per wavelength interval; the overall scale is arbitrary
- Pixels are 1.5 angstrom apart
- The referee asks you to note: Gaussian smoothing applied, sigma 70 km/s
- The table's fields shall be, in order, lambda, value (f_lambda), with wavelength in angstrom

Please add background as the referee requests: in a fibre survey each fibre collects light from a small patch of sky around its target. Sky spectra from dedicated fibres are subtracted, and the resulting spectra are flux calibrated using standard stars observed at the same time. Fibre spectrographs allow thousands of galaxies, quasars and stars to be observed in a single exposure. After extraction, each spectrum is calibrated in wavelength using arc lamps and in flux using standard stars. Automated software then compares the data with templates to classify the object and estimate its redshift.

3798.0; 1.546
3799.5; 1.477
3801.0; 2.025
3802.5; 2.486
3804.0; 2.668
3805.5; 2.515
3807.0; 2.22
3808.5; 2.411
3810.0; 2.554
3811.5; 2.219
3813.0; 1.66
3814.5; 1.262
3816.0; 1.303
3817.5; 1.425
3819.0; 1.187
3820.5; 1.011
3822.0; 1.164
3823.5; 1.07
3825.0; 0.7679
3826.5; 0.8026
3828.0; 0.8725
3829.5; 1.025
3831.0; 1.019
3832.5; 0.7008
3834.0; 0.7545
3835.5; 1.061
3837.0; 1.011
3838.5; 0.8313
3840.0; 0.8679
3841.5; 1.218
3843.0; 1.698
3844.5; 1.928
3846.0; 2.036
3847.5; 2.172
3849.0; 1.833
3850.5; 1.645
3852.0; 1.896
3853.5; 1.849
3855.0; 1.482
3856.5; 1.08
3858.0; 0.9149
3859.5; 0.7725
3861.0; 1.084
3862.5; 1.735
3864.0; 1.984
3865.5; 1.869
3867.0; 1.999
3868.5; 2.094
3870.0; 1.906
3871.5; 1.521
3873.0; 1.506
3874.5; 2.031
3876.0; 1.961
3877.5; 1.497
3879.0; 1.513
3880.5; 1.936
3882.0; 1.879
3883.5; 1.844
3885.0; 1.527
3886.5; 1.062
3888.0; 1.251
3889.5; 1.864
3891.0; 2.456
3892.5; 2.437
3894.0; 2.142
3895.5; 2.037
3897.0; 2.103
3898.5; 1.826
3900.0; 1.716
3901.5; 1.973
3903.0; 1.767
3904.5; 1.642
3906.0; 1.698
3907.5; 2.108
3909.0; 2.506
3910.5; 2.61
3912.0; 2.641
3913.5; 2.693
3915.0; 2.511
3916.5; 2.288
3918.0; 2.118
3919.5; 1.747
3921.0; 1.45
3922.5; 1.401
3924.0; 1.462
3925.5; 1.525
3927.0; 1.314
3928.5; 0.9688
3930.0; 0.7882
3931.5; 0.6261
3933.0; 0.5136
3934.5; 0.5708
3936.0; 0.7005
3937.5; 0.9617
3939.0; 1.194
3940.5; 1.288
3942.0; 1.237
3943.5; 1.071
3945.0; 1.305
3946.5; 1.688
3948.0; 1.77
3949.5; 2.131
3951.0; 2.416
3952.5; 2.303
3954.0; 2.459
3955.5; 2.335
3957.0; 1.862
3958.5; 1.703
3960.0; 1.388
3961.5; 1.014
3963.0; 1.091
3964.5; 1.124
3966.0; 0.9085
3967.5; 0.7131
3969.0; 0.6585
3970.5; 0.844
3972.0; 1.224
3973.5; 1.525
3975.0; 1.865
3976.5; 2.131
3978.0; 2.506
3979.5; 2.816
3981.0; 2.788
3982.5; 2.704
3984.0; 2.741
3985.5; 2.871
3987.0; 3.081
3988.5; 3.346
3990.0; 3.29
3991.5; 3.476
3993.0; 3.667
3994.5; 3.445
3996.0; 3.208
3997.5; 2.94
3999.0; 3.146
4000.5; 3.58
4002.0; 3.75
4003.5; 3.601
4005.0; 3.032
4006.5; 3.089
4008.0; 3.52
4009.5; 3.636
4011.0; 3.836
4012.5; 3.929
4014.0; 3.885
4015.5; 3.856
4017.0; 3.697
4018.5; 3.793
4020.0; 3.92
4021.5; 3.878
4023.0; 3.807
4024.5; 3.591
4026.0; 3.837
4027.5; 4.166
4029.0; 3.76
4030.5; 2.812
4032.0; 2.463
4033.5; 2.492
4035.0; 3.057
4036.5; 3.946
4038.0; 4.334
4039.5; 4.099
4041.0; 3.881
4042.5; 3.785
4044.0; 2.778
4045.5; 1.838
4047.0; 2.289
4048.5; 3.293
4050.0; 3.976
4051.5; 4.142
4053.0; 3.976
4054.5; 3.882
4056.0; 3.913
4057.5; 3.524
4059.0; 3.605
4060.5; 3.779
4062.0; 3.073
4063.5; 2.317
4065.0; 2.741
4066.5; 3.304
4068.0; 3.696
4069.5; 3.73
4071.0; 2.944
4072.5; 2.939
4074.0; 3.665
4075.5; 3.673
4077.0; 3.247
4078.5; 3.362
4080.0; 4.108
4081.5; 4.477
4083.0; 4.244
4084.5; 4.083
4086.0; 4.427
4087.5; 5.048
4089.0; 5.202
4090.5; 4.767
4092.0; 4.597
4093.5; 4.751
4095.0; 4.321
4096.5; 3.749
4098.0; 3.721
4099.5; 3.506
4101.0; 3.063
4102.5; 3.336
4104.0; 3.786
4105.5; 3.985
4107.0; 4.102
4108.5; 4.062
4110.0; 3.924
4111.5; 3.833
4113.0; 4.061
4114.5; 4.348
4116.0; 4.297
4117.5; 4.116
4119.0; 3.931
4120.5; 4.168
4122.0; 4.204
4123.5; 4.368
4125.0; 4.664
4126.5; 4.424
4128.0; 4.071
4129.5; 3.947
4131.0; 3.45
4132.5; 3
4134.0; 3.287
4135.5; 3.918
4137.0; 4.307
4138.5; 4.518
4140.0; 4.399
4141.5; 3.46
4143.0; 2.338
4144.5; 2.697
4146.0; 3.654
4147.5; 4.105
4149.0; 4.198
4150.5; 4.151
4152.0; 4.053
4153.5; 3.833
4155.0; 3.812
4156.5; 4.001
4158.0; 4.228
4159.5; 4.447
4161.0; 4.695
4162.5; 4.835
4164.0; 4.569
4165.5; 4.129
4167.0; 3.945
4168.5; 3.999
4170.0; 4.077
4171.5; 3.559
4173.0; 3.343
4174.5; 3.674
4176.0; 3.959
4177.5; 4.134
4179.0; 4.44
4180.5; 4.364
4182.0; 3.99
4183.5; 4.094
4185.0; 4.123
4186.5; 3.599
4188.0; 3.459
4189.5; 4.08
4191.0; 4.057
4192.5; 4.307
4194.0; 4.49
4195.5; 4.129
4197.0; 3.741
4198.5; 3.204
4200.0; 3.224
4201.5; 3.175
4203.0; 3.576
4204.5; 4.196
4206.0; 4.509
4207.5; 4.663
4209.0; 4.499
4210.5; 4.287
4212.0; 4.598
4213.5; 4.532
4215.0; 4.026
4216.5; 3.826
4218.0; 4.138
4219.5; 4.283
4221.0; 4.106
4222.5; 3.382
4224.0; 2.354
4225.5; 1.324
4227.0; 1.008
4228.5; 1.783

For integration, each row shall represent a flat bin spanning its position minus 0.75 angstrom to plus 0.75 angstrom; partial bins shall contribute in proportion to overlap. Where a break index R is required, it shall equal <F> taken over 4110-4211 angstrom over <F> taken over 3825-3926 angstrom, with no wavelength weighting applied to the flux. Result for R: 2.39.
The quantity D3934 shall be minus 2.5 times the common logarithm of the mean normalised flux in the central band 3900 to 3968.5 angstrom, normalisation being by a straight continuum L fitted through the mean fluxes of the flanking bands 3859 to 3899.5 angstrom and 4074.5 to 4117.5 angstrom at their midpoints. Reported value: 0.407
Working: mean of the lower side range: 1.78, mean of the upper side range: 4.07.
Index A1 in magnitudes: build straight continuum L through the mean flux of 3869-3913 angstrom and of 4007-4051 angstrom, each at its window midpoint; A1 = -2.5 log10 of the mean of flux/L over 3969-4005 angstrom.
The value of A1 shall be 0.109 mag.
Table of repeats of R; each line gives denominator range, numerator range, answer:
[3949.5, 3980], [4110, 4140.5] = 2.47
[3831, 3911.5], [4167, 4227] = 2.30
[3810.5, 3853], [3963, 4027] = 2.22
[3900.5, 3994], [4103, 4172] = 2.19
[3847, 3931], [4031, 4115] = 2.08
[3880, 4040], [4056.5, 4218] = 1.69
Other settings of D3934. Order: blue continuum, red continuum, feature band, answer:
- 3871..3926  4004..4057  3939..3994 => 0.373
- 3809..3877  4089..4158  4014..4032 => -0.206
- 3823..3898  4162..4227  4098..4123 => -0.186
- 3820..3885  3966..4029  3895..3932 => 0.145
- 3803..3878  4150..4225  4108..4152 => -0.098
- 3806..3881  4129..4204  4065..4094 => -0.217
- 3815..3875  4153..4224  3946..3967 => 0.282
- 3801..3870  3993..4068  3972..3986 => 0.247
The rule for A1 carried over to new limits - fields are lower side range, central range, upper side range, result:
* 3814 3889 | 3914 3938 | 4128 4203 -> 0.44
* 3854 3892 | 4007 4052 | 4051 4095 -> -0.06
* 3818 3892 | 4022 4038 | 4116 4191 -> -0.17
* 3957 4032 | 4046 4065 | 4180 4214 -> -0.08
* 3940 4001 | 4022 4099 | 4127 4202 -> -0.23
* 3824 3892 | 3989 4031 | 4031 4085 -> -0.20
